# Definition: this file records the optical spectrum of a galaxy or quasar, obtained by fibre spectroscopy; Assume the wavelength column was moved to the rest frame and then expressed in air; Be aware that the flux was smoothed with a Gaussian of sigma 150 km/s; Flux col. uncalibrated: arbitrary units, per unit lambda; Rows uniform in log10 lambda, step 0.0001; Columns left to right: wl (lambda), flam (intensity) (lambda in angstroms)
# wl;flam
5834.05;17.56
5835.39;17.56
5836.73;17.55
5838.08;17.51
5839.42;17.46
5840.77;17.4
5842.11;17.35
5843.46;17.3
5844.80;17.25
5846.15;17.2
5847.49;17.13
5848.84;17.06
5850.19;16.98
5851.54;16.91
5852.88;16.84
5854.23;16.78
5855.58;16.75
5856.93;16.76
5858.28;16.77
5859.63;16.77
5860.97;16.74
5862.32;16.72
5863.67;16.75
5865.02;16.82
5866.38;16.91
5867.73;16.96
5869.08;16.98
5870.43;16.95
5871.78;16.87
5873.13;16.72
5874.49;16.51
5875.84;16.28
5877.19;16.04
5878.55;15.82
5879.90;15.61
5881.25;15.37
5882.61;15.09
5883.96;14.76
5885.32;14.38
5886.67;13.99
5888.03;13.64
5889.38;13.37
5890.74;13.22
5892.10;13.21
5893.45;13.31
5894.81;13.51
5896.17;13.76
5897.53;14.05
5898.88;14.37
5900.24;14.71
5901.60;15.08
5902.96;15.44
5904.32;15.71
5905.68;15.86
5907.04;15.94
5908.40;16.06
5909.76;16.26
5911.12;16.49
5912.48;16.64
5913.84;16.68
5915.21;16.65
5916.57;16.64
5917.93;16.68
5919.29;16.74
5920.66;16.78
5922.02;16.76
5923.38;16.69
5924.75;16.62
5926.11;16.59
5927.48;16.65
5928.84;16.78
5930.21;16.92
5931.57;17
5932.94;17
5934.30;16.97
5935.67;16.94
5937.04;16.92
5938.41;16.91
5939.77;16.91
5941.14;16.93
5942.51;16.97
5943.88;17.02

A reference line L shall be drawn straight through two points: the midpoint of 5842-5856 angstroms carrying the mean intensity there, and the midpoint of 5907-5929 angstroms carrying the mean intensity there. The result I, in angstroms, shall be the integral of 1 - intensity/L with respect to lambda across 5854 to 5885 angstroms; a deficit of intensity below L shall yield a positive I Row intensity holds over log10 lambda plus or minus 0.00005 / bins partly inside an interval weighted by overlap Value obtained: 0.9 angstroms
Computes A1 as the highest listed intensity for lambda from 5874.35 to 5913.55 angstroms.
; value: 16.64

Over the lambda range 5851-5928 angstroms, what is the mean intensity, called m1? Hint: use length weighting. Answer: 15.9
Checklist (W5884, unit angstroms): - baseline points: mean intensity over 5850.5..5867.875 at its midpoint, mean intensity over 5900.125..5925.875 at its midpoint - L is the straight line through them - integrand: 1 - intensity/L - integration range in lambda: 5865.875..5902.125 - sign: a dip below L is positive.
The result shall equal 3.2 angstroms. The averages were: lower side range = 16.8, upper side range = 16.3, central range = 15.1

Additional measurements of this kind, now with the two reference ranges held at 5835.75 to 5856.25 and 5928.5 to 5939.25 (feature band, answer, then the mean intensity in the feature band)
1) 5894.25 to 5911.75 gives 1.9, 15.2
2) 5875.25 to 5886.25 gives 1.1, 15.4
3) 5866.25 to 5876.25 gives 0.2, 16.8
